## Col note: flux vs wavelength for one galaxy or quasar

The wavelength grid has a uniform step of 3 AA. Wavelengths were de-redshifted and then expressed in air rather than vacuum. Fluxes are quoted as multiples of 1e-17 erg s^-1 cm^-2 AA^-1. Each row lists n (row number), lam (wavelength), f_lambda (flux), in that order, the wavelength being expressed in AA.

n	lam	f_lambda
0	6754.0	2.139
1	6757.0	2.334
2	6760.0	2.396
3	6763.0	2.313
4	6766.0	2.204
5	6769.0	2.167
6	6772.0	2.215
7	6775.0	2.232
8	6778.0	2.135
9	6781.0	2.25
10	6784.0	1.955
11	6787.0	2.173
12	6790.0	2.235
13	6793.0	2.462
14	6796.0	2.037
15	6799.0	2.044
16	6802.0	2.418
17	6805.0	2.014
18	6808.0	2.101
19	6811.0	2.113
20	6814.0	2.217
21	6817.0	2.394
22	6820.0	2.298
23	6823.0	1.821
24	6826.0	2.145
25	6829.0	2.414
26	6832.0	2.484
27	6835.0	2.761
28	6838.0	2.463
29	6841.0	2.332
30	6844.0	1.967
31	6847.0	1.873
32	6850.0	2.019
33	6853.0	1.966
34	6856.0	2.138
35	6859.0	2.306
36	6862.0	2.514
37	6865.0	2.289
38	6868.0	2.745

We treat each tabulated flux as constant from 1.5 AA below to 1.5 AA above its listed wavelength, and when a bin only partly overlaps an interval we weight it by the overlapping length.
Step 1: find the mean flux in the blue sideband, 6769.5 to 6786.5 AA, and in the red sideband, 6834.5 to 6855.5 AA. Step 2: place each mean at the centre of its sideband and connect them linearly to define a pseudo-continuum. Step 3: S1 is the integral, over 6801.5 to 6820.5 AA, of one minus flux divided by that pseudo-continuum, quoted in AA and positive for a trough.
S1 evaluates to -0.4 AA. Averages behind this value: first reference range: 2.16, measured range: 2.21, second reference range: 2.17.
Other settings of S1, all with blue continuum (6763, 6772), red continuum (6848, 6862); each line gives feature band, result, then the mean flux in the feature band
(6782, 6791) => 0.3 AA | 2.12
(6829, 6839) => -1.8 AA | 2.55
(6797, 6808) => 0.2 AA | 2.15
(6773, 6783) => 0.0 AA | 2.19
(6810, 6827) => 0.0 AA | 2.17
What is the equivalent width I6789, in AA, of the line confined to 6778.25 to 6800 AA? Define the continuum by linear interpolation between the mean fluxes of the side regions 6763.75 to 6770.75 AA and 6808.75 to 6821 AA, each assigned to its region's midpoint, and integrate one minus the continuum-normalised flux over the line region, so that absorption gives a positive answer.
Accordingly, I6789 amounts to 0.53 AA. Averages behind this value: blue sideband 2.2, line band 2.17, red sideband 2.24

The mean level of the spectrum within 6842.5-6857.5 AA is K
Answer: 1.99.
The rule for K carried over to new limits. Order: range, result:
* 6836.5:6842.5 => 2.4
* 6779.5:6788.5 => 2.13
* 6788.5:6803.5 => 2.24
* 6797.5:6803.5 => 2.23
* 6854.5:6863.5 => 2.32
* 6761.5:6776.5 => 2.23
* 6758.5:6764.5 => 2.35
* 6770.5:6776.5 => 2.22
